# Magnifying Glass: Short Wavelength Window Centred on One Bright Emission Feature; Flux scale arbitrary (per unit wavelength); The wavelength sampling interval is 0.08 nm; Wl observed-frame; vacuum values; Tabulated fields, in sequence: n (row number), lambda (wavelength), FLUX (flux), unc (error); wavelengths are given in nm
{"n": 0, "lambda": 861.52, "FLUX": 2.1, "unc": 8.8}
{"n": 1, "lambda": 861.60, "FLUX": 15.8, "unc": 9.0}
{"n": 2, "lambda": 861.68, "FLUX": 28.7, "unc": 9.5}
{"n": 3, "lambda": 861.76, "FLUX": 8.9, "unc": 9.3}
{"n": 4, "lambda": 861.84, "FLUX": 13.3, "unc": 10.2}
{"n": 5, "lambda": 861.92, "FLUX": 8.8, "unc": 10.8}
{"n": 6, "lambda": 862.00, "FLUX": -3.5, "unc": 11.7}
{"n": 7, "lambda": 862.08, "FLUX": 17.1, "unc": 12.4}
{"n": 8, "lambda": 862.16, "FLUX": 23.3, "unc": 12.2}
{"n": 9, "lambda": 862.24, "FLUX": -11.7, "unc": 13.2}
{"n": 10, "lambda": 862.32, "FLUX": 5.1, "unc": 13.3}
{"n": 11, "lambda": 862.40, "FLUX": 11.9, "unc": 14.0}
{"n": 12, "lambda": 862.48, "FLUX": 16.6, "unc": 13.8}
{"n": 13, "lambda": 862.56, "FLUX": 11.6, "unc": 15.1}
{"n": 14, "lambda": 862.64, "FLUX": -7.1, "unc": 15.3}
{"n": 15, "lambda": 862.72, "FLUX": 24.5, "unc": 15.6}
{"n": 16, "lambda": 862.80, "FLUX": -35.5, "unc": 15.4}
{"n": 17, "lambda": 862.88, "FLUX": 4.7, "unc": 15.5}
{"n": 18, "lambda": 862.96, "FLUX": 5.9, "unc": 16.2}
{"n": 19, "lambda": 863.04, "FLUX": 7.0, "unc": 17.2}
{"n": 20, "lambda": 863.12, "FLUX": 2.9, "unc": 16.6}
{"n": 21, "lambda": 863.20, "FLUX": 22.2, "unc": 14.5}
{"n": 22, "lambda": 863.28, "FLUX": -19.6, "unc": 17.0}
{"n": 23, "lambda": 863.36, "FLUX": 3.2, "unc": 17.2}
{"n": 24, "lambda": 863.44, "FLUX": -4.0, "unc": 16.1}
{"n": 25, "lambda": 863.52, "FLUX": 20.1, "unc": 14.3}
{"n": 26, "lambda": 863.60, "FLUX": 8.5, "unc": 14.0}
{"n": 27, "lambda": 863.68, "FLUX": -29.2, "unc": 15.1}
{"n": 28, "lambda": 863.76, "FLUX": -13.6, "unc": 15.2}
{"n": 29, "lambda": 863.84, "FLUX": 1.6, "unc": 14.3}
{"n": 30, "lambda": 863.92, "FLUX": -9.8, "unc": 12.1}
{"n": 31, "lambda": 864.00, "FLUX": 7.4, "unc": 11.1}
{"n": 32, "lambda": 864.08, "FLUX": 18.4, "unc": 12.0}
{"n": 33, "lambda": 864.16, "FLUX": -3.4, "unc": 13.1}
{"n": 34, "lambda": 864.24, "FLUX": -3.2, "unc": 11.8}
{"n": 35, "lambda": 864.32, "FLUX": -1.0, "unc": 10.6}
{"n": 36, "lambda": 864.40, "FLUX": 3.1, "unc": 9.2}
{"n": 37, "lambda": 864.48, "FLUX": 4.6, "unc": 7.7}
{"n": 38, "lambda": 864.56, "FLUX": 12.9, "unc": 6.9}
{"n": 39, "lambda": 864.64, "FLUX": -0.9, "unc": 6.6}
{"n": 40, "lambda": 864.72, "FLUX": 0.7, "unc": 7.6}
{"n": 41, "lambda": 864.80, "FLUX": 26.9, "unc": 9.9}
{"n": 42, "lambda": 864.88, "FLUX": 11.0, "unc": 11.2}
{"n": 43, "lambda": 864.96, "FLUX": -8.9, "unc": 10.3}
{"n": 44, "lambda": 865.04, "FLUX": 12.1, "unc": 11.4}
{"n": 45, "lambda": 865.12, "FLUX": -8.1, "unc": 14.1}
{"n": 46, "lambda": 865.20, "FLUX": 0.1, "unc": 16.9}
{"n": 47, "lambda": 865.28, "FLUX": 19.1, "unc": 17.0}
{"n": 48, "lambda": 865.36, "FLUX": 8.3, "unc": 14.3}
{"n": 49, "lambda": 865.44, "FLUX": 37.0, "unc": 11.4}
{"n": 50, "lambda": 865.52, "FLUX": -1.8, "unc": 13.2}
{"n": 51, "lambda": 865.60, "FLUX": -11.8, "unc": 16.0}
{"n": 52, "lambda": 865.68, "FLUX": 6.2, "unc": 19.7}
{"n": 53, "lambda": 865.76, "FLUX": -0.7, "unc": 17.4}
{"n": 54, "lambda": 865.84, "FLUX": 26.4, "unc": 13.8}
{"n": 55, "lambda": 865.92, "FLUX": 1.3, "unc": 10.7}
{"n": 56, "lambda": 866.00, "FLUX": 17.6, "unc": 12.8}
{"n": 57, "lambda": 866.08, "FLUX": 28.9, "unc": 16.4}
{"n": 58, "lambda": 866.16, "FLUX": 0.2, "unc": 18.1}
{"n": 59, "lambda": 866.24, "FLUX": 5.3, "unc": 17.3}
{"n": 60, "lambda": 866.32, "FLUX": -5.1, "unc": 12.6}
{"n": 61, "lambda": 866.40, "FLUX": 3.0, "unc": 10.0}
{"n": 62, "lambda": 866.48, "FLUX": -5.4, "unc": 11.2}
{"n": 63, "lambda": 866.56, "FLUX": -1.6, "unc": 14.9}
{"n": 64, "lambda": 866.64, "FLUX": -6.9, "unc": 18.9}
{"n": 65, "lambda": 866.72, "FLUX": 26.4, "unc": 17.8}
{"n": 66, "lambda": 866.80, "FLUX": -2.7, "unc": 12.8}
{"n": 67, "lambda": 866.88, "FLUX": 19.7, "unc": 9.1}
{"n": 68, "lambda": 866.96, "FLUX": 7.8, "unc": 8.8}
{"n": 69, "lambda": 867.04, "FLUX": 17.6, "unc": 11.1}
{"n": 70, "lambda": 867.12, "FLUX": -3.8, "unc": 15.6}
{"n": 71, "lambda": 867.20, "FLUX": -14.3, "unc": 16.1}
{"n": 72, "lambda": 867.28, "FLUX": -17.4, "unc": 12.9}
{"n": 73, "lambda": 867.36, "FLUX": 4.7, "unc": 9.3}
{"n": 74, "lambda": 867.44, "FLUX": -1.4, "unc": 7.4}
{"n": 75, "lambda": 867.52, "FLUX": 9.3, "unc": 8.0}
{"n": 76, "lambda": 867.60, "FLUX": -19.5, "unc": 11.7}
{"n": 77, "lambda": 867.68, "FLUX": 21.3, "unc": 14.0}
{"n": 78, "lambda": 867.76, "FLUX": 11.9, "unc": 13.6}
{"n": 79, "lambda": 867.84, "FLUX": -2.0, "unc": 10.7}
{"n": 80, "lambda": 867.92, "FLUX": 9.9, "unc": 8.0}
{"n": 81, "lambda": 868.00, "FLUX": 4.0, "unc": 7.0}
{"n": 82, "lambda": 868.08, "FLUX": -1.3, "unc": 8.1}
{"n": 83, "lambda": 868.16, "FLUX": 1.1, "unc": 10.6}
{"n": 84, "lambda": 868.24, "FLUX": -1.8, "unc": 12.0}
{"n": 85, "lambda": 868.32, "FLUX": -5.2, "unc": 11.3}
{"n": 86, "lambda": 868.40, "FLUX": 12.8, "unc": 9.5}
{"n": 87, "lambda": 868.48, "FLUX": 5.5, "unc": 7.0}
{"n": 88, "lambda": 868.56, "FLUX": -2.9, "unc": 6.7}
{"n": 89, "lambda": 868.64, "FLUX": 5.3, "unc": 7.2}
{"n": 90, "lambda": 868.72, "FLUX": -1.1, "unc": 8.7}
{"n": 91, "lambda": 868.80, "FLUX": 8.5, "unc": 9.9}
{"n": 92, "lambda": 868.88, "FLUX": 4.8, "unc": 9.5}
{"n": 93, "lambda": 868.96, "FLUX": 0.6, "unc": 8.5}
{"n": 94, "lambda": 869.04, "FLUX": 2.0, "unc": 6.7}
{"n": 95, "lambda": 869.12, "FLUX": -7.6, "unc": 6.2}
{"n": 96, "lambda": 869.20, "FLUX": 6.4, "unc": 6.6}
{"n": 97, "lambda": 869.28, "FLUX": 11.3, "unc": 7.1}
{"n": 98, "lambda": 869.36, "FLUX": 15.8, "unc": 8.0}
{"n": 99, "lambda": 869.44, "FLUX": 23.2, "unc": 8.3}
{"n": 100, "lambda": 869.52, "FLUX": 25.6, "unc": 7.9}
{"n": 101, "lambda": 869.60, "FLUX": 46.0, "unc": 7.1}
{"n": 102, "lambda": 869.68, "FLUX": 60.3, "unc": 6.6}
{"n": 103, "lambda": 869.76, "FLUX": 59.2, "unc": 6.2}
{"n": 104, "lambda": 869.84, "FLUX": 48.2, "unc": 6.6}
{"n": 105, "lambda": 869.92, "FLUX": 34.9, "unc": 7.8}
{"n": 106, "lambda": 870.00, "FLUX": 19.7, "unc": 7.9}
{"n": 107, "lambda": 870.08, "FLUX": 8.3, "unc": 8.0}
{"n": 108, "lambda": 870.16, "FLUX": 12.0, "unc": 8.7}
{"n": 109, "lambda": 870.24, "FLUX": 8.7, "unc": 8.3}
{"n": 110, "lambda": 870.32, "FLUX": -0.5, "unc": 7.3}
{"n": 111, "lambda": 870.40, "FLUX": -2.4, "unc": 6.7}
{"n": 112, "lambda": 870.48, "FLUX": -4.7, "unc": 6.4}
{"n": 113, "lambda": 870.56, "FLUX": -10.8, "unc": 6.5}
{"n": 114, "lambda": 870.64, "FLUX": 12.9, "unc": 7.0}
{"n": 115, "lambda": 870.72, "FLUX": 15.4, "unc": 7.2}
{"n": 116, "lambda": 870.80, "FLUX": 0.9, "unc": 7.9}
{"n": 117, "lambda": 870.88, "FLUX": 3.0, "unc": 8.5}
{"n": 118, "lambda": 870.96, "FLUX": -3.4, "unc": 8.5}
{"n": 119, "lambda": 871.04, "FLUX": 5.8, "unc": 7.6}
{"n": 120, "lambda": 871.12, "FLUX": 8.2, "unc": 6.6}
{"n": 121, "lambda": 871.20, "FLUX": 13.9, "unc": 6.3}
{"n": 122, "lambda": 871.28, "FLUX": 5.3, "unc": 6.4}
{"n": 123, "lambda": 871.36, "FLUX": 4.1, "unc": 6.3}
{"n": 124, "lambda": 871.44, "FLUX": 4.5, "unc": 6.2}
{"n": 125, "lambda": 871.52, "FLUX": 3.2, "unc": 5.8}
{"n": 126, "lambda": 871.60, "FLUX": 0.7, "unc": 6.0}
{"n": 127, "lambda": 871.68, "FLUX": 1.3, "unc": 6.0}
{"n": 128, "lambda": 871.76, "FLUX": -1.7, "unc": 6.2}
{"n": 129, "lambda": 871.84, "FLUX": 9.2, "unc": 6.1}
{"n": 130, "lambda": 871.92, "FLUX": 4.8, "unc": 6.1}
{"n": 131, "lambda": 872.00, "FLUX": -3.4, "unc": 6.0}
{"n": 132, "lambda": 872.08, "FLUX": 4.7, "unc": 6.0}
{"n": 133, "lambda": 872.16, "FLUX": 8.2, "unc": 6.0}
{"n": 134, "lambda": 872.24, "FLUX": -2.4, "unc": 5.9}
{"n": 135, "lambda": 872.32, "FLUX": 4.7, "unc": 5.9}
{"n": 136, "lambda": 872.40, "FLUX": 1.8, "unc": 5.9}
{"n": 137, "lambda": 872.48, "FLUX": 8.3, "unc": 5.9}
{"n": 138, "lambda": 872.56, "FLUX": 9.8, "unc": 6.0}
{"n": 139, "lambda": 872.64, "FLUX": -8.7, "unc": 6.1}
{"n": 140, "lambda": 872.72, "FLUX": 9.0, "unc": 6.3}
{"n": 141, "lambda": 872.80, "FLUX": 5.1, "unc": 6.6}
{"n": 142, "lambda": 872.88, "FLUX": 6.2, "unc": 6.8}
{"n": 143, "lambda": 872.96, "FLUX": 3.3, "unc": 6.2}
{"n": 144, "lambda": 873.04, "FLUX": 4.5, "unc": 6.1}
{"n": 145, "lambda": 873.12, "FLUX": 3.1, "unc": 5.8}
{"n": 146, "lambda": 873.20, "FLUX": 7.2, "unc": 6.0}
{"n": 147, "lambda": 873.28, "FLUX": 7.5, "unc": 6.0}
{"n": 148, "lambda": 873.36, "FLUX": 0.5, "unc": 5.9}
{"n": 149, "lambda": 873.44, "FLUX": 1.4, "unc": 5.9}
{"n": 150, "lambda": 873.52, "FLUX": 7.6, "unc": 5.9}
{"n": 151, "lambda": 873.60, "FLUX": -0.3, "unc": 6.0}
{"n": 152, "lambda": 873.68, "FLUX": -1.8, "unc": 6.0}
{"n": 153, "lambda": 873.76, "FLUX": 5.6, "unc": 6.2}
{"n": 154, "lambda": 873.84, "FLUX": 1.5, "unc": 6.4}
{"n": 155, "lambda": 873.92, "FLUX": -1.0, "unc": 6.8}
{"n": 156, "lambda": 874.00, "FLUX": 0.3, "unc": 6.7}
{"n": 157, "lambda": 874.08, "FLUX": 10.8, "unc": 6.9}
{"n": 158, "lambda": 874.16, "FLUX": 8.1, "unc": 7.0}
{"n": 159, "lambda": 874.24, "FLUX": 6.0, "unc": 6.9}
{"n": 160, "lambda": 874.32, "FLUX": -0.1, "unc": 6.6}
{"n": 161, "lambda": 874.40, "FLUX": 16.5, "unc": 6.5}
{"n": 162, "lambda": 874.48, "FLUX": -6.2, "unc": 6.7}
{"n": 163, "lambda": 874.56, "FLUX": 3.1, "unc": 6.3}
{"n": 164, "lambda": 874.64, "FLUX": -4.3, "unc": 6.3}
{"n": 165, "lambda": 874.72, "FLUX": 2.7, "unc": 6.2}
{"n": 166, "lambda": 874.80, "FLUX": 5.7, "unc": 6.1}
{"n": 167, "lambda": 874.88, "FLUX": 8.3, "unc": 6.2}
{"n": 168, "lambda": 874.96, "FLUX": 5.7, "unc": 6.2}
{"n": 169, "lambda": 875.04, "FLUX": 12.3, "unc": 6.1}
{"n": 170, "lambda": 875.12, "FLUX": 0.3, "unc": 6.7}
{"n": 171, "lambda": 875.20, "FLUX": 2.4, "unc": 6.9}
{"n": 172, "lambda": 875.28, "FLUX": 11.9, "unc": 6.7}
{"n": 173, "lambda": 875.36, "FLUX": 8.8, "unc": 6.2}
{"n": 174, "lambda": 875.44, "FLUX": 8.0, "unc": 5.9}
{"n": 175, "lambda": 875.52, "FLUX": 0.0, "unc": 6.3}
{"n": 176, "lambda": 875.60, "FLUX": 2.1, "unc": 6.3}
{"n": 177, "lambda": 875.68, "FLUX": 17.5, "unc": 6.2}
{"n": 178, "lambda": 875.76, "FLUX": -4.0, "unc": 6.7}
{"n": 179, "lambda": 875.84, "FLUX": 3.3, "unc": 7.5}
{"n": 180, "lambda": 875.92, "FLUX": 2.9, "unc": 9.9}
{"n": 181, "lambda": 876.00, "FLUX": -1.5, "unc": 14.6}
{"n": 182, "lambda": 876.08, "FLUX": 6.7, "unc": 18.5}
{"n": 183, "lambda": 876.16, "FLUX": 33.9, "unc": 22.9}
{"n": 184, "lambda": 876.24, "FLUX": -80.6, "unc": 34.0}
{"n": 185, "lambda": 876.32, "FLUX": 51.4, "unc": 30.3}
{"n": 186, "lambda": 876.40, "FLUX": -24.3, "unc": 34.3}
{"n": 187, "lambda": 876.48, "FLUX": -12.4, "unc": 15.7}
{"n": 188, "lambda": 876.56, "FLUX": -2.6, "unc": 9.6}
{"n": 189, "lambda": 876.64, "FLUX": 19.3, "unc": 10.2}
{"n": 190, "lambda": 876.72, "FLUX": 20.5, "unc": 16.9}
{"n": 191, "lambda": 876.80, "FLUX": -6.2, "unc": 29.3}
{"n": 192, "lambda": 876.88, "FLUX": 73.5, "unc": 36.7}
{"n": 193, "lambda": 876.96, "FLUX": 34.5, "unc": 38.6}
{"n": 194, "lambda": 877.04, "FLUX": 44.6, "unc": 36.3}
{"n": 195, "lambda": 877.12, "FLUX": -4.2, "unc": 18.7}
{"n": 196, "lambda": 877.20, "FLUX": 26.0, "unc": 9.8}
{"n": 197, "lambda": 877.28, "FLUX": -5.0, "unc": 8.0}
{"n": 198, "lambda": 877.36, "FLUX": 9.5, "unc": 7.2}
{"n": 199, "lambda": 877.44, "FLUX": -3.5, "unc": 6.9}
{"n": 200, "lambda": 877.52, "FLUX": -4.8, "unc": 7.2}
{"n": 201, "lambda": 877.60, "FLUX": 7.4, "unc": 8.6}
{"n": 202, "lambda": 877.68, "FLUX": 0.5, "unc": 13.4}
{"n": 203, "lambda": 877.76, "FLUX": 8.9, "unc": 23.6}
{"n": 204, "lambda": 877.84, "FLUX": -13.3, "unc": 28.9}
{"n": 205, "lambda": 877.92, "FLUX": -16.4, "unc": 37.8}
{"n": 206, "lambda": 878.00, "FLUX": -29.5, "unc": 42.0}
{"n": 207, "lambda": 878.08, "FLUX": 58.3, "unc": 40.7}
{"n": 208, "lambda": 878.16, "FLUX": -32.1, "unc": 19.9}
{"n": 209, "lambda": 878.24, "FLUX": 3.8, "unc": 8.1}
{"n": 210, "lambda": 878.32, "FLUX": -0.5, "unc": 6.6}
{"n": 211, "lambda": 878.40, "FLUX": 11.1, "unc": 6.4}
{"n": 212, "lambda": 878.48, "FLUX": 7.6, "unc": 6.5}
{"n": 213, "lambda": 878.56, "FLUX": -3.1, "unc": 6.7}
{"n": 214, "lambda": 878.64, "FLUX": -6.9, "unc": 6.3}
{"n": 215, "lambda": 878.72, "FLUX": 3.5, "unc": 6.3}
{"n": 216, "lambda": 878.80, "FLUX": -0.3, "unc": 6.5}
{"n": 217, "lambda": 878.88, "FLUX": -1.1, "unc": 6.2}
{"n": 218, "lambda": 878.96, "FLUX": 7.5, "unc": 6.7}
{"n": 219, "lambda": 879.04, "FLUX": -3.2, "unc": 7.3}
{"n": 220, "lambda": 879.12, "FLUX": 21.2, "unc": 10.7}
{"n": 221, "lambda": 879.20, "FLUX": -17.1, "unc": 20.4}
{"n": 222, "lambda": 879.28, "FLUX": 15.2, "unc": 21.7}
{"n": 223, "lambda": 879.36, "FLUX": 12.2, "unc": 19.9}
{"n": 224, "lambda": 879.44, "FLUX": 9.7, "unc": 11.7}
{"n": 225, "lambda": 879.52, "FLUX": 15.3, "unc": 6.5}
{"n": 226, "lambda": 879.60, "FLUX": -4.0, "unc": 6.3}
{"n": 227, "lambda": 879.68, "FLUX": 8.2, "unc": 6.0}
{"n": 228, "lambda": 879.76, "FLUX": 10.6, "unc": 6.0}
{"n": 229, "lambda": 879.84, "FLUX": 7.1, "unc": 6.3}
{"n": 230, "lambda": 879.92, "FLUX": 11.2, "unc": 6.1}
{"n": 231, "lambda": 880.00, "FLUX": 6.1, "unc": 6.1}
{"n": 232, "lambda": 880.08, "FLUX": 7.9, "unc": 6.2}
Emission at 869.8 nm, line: H-beta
